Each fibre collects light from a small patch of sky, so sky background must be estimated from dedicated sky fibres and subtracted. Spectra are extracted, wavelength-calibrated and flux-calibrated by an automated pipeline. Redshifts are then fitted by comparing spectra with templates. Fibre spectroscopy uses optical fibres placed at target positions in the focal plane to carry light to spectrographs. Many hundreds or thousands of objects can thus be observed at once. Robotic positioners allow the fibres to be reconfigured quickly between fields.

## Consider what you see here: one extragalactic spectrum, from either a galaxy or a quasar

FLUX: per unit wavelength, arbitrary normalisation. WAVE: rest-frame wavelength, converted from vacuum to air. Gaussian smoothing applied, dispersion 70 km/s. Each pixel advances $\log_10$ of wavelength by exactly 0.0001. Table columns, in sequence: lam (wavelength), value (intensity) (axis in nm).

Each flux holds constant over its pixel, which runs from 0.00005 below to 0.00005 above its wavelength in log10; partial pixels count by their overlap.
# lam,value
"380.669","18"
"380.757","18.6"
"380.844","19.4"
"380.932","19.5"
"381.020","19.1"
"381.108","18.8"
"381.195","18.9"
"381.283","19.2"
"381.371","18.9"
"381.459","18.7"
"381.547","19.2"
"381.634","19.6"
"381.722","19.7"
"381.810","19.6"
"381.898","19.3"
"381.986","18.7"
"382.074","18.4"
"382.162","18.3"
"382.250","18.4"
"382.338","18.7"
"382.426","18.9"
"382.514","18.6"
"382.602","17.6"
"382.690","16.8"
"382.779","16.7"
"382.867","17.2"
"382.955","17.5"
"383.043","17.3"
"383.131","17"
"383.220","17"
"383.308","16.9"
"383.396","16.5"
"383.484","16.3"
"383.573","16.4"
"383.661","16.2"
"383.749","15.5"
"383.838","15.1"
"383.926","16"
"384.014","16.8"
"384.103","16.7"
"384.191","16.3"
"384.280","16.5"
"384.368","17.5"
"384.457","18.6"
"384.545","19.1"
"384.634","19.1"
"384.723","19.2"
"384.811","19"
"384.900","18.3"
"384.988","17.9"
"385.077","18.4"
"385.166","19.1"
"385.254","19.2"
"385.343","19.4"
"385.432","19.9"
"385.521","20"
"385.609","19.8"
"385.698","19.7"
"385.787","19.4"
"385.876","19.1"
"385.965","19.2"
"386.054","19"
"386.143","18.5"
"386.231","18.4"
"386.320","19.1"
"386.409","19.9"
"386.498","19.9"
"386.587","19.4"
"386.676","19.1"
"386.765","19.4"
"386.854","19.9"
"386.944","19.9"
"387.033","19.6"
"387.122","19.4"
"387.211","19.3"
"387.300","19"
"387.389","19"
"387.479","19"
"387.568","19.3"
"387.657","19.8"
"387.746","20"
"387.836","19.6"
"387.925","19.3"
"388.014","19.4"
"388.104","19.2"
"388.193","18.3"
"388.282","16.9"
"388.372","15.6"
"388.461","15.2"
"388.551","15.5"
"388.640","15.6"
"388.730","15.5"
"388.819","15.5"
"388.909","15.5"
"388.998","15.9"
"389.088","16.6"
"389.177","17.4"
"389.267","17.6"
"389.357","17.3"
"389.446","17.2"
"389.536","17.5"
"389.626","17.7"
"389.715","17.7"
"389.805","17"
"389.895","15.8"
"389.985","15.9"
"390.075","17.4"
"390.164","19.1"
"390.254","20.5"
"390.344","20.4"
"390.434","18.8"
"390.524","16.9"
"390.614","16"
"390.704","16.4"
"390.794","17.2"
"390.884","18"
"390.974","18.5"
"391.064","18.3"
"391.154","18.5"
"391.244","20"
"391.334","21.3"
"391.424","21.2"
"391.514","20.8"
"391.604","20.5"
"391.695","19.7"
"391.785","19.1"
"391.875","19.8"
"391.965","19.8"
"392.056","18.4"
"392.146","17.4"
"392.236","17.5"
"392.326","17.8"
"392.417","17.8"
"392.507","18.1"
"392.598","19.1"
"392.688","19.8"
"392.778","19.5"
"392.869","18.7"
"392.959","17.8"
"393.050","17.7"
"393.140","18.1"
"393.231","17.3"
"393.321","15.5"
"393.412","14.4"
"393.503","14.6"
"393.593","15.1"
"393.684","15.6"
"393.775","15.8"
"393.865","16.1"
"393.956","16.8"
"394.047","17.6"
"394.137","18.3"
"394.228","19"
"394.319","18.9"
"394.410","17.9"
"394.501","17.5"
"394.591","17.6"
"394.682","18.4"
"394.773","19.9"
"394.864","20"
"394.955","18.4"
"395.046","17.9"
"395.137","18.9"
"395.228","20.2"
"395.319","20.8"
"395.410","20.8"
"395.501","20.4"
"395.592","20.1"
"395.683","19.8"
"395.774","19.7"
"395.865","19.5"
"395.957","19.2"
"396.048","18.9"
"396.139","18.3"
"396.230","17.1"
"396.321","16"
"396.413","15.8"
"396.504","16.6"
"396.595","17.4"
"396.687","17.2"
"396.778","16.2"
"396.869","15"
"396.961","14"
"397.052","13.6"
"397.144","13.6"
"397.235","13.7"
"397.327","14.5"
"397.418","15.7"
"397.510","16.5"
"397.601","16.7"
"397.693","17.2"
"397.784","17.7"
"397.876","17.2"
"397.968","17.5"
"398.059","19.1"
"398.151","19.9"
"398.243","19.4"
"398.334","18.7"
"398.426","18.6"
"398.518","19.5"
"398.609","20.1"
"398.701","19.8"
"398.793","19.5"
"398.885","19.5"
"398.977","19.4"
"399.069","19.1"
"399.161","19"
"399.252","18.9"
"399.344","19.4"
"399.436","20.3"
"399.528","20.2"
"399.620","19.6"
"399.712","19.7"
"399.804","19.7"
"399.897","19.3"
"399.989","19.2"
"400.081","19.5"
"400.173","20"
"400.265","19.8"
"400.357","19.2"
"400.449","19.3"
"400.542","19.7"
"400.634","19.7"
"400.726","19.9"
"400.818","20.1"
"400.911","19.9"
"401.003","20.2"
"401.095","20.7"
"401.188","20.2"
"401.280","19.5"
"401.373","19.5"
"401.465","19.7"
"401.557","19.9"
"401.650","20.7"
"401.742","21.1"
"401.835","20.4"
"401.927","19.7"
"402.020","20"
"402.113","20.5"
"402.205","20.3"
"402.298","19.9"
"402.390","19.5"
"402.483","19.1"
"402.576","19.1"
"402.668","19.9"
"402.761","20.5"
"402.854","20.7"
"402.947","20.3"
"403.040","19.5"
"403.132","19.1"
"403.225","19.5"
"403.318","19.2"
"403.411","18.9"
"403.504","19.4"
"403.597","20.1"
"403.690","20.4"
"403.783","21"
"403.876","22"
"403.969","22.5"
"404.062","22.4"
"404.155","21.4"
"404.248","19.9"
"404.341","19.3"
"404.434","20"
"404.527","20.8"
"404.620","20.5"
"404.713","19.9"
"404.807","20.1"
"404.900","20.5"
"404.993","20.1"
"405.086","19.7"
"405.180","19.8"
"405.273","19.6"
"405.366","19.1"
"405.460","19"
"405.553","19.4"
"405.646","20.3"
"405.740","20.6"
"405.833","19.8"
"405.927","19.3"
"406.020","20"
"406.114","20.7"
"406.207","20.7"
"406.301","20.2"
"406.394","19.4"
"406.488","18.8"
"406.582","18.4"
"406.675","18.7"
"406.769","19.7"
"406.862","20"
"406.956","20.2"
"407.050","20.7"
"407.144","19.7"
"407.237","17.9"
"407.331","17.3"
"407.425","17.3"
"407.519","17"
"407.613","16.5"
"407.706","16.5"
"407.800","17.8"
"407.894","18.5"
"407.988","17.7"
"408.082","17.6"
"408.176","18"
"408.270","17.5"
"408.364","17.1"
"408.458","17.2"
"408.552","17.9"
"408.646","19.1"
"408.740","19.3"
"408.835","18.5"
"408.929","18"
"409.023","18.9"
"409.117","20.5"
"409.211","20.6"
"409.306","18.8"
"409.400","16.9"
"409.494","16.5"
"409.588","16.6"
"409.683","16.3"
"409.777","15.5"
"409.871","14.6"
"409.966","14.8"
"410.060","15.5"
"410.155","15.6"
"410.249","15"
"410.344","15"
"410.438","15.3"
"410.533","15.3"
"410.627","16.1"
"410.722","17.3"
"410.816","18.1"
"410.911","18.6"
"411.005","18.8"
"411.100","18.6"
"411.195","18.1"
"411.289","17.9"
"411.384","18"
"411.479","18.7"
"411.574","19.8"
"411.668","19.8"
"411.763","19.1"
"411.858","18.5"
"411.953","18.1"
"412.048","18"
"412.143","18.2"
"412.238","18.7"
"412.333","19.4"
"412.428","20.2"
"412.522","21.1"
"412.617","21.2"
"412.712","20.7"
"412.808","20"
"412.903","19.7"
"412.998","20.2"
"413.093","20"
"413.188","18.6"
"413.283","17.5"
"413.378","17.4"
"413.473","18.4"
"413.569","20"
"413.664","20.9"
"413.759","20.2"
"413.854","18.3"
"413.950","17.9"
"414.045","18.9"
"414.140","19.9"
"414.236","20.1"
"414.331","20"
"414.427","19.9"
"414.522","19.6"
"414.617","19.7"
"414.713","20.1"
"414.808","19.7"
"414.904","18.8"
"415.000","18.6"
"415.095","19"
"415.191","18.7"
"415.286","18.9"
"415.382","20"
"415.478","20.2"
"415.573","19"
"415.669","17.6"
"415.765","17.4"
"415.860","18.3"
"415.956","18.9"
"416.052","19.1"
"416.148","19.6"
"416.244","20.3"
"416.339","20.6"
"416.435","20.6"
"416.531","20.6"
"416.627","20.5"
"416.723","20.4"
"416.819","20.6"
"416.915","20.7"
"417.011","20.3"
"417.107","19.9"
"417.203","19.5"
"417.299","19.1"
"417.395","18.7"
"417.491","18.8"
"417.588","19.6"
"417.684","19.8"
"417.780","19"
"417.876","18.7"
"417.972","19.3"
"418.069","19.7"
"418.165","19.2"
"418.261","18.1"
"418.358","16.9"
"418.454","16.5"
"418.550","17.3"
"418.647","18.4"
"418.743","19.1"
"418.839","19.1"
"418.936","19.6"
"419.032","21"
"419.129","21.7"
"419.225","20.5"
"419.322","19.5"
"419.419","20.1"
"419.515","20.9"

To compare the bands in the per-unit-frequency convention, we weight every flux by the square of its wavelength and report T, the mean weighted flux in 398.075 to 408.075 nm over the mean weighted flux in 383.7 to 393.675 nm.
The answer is 1.16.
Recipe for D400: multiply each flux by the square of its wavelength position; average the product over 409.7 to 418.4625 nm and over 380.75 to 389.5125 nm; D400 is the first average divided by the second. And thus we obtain 1.19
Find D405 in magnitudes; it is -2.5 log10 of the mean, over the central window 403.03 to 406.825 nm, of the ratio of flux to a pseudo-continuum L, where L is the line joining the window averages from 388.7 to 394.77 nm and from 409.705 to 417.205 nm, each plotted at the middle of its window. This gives -0.09 mag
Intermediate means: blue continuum 17.8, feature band 20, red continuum 18.8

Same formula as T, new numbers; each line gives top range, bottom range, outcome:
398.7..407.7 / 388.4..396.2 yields 1.16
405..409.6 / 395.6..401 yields 1.07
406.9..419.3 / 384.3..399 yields 1.15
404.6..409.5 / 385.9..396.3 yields 1.12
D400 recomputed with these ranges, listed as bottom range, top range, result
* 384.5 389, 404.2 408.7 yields 1.13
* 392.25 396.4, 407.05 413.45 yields 1.08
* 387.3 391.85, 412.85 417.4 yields 1.22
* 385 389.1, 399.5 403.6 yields 1.15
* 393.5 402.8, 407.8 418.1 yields 1.08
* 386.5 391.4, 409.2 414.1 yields 1.12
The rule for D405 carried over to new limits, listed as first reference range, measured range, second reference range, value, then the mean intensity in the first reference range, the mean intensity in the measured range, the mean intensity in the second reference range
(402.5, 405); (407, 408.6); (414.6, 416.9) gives 0.13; 20.2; 17.8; 19.5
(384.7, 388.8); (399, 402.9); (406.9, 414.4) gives -0.08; 18.8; 19.8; 18.2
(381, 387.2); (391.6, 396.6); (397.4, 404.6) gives 0.06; 18.4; 18.2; 19.6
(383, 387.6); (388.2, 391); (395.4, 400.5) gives 0.08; 18.4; 17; 18.2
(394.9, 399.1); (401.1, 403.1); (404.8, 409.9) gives -0.10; 17.9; 20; 18.7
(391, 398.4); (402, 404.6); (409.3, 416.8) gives -0.11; 17.9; 20.2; 18.6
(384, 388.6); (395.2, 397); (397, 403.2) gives 0.05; 18.7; 18.1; 19.1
